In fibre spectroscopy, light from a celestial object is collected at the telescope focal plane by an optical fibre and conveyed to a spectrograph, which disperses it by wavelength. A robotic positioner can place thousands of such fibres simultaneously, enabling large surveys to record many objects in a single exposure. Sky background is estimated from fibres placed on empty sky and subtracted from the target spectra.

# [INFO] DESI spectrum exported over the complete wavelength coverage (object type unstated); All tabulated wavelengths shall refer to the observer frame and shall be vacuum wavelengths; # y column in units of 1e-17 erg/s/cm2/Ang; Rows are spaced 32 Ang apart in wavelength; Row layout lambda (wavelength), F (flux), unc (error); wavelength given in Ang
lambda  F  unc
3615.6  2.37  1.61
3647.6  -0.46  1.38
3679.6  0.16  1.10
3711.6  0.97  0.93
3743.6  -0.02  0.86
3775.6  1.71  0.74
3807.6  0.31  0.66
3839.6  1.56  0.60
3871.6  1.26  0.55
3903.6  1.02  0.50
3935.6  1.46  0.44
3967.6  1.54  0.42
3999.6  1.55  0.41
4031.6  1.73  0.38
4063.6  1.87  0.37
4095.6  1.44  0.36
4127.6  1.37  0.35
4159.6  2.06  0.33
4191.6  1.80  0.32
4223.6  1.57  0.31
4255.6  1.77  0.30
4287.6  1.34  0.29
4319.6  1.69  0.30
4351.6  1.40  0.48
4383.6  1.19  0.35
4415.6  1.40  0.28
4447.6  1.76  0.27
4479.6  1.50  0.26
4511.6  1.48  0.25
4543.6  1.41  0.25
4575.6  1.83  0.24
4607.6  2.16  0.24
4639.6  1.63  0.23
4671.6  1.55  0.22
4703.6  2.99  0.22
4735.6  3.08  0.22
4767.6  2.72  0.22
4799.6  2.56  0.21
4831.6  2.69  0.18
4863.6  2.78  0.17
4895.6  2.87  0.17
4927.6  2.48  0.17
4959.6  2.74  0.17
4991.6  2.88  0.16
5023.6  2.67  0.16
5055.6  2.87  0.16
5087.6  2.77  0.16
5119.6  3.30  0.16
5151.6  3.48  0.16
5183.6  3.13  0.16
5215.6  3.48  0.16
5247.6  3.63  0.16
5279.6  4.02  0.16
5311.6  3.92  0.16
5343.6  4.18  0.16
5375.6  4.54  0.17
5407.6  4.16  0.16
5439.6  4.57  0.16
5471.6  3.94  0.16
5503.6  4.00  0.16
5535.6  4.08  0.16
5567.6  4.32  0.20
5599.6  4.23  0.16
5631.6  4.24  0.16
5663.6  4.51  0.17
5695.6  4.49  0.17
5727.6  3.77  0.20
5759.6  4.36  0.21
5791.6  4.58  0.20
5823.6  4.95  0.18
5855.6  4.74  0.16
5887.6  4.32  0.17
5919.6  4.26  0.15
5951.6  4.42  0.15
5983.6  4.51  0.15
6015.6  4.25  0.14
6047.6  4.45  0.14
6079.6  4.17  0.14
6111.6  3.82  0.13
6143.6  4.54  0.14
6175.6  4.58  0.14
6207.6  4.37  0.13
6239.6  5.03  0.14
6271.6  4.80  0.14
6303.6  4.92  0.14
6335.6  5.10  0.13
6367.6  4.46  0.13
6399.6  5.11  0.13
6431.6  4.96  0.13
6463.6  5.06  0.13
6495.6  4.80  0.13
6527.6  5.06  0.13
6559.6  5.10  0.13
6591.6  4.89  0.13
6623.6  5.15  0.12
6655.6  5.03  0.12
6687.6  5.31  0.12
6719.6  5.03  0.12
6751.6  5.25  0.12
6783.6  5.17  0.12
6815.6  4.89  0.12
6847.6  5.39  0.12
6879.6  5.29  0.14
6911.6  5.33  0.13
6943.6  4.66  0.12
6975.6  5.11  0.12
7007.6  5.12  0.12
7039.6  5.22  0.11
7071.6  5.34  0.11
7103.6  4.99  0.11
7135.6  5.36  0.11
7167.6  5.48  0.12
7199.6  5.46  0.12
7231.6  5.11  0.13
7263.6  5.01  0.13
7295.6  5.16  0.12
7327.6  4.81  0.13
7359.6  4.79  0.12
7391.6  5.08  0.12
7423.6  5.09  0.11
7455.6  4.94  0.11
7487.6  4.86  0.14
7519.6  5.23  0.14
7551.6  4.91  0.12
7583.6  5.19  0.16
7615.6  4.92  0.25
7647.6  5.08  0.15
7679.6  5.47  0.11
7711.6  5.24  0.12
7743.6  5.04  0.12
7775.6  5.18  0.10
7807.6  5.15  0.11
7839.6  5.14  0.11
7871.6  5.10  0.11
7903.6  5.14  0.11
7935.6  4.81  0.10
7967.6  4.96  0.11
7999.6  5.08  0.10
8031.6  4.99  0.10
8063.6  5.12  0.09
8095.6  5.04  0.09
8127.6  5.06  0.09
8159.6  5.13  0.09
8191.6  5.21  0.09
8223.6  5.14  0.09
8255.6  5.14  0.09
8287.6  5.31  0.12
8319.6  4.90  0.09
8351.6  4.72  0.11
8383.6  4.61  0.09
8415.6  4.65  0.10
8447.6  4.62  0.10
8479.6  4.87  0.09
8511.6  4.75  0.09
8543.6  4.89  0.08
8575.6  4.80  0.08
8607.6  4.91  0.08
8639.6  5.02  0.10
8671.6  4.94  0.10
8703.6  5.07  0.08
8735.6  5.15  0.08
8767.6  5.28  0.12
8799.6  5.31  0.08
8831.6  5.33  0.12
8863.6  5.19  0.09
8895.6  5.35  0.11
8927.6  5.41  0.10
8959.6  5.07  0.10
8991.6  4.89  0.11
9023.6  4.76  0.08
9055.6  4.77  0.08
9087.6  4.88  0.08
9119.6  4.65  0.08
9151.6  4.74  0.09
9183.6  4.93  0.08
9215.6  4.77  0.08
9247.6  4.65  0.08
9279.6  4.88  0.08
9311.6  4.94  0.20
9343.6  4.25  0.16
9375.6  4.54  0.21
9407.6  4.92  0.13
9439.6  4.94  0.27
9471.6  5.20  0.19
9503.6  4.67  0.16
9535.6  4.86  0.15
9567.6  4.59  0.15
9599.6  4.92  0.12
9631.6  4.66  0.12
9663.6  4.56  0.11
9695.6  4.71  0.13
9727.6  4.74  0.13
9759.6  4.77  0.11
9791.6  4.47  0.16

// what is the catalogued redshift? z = 0.18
